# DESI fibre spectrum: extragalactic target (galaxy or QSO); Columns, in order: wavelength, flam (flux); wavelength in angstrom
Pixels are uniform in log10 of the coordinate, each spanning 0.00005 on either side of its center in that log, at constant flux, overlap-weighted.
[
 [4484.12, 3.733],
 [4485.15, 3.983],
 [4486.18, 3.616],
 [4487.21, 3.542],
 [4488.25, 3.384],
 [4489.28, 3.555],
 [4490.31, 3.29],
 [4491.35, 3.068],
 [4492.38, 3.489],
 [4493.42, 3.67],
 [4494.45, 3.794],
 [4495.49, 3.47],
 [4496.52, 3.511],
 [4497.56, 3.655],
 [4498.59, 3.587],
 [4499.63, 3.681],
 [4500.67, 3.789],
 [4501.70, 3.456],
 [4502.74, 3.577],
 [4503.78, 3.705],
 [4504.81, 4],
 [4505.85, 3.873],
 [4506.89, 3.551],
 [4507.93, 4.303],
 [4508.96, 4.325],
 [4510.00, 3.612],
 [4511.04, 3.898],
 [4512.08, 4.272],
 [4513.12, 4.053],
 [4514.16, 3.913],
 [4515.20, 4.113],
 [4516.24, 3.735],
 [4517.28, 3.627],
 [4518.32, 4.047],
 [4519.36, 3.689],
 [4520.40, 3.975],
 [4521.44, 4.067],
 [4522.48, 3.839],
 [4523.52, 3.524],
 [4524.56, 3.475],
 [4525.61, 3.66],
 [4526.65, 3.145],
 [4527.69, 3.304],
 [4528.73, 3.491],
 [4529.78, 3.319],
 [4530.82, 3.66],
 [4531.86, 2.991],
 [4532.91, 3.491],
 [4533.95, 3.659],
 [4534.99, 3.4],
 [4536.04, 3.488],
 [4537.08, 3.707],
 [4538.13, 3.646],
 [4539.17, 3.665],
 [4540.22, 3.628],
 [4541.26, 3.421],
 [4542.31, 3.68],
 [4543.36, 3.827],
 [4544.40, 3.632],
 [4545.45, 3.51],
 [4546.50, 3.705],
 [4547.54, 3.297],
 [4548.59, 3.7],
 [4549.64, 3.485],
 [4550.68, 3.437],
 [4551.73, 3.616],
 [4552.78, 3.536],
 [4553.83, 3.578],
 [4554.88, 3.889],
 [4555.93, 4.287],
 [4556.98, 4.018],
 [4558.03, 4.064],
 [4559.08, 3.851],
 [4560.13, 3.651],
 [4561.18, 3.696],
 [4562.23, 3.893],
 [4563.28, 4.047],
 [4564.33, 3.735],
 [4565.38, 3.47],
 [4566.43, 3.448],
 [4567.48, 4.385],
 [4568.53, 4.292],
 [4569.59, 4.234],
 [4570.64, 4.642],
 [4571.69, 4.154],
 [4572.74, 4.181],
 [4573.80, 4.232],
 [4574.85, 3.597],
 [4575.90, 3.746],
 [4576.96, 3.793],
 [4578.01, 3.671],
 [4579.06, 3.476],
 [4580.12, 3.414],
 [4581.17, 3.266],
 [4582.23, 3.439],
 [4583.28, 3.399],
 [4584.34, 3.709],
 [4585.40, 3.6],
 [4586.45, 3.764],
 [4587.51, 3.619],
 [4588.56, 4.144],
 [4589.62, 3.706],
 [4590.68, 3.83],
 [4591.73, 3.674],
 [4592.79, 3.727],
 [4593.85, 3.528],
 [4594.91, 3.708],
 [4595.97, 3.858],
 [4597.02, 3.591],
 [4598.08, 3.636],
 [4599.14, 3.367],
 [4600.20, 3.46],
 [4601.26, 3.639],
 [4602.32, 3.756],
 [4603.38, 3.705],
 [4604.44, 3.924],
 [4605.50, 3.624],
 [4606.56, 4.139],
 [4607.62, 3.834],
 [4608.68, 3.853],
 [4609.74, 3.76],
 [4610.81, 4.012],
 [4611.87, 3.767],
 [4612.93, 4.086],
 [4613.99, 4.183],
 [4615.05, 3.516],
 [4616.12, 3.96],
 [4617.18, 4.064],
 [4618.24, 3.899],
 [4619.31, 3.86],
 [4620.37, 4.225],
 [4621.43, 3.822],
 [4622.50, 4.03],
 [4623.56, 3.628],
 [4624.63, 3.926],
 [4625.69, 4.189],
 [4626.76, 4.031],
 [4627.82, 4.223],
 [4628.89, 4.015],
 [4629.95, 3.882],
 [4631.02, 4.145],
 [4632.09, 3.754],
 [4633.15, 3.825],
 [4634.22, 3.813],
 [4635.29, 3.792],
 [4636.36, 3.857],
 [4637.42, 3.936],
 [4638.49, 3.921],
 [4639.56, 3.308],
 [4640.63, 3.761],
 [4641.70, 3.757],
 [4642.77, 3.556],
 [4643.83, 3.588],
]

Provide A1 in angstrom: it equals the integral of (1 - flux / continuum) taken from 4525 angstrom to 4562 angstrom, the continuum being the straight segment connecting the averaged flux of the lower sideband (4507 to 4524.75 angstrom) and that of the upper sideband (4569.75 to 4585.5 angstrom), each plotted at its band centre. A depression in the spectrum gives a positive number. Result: 2.3 angstrom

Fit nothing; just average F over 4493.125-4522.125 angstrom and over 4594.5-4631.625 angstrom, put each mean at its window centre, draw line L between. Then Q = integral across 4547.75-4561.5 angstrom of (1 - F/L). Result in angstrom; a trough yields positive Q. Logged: 0.3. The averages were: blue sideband 3.82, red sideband 3.87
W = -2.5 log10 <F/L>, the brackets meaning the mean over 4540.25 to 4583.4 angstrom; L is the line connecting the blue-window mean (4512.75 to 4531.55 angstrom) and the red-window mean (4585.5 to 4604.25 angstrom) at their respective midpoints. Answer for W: -0.02 mag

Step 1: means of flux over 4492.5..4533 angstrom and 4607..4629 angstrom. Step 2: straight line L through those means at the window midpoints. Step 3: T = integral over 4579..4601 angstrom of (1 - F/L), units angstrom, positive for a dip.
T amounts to 1.51 angstrom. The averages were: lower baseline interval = 3.71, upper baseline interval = 3.95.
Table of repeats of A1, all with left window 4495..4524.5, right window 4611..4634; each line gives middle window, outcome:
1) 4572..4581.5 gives 0.4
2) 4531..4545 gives 1.1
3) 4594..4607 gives 0.8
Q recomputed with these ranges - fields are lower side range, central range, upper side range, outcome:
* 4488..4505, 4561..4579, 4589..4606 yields -1.5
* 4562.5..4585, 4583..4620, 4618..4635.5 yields 1.1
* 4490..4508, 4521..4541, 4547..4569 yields 1.0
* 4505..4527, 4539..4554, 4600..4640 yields 1.1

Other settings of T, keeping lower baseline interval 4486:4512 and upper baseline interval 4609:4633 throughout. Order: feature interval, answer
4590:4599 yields 0.48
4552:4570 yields -0.33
